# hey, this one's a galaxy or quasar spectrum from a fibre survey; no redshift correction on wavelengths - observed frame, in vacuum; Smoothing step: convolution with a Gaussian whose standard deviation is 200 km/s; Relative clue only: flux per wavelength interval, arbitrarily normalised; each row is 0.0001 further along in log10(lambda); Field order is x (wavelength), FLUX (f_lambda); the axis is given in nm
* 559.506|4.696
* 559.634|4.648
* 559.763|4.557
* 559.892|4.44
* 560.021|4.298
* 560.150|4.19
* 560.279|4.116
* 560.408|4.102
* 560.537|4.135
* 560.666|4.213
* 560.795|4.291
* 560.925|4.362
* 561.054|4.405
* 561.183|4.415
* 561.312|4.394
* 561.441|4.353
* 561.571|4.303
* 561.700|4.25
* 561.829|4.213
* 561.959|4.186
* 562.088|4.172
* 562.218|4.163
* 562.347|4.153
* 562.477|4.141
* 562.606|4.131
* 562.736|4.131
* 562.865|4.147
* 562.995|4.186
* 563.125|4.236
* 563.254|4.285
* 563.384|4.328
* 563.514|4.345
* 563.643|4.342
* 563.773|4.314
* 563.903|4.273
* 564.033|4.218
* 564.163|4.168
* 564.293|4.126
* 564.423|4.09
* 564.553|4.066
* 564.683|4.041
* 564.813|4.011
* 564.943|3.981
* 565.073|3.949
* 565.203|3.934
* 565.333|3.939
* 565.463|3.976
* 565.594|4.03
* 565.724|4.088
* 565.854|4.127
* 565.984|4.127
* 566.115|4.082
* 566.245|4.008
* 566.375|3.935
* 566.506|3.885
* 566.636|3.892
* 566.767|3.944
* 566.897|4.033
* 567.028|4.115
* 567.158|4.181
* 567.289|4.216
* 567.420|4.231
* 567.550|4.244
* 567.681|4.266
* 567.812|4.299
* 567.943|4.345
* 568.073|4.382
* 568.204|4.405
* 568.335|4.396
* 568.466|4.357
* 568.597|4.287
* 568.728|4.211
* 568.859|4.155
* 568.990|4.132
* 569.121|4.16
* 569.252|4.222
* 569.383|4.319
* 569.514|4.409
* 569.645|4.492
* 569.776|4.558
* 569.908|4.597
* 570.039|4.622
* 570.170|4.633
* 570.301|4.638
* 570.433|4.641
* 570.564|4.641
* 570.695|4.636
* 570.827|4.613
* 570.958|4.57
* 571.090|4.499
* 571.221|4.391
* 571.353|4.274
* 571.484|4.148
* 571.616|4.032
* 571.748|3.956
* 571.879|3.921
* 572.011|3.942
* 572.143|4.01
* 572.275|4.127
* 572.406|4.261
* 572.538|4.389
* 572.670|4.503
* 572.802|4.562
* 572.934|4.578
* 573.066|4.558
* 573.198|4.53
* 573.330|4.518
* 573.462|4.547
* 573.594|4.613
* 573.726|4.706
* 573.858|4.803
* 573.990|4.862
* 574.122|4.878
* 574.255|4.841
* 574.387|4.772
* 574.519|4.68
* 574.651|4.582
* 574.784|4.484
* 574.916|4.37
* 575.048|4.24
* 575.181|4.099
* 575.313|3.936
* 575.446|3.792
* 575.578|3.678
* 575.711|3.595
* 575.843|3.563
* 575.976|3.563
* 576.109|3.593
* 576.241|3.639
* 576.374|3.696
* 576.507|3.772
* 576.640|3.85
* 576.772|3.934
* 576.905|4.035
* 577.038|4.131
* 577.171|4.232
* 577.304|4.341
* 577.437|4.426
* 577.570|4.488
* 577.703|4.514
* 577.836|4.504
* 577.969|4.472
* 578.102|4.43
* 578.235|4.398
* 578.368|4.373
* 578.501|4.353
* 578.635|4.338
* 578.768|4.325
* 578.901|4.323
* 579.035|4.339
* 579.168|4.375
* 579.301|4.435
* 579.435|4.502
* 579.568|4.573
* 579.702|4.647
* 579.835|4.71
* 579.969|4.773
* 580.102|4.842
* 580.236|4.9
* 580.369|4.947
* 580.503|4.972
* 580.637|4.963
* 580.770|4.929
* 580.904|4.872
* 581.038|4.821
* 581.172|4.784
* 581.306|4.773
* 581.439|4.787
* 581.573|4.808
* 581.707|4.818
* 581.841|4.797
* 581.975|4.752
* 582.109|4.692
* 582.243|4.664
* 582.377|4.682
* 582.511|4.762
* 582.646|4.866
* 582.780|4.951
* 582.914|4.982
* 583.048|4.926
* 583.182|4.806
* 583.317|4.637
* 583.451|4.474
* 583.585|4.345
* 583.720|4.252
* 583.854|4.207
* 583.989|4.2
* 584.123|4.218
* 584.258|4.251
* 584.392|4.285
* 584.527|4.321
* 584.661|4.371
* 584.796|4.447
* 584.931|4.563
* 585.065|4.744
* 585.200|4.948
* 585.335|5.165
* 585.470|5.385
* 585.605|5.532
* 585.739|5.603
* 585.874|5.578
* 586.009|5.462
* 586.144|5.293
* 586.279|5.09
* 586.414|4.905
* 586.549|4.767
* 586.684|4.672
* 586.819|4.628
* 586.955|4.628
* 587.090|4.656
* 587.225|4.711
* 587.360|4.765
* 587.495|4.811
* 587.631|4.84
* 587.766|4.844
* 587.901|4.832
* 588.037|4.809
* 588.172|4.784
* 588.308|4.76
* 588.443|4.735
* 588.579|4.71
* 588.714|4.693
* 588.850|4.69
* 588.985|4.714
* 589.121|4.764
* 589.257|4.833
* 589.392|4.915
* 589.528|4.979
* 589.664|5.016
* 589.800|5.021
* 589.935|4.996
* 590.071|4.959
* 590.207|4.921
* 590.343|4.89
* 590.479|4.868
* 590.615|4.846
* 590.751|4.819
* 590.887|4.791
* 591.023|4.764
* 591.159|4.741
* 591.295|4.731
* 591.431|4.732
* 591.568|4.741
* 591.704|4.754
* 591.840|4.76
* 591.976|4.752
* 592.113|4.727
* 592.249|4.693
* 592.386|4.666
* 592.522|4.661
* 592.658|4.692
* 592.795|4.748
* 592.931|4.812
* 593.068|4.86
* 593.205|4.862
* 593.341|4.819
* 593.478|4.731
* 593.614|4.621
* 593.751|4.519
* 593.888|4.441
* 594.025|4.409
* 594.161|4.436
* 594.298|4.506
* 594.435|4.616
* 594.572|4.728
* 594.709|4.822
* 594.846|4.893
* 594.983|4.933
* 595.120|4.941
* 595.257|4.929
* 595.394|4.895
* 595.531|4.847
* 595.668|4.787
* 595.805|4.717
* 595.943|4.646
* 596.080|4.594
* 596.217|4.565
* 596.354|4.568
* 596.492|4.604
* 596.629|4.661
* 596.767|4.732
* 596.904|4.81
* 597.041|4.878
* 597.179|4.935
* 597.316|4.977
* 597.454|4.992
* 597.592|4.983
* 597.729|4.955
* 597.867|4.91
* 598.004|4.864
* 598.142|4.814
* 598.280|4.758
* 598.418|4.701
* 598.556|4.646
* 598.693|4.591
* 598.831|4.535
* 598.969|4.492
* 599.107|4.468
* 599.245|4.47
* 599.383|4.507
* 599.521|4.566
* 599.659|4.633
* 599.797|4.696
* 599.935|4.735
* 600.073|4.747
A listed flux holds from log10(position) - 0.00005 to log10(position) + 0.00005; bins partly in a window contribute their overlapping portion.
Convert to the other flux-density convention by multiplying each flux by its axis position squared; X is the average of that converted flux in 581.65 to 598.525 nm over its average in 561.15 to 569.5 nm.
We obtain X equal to 1.2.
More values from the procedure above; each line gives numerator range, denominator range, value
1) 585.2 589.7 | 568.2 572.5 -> 1.20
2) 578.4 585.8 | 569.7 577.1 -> 1.12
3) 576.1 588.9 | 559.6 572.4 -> 1.16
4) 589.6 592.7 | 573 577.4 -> 1.20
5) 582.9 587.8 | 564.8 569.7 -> 1.22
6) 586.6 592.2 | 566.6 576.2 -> 1.18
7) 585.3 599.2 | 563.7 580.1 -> 1.21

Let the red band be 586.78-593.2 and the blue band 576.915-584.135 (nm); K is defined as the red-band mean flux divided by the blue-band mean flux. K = 1.0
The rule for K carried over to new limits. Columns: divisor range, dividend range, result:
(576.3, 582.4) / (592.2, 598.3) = 1.05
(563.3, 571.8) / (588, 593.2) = 1.13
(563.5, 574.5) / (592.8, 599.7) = 1.10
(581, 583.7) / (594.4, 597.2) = 1.00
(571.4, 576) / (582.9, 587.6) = 1.10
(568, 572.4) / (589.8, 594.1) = 1.10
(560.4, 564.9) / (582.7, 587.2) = 1.13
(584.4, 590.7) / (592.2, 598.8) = 0.97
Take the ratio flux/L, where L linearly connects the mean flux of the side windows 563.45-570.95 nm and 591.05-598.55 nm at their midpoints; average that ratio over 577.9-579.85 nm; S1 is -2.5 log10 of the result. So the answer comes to 0.01 mag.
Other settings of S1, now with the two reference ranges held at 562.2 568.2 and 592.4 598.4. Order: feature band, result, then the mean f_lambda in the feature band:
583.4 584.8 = 0.06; 4.3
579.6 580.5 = -0.09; 4.81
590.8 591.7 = -0.02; 4.75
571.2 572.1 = 0.05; 4.08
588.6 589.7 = -0.04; 4.82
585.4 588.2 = -0.09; 4.98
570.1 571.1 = -0.09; 4.62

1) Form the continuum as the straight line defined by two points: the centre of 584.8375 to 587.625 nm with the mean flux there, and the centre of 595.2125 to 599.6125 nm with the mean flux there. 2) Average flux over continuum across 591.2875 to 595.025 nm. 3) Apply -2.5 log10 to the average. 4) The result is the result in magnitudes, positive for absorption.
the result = 0.029 mag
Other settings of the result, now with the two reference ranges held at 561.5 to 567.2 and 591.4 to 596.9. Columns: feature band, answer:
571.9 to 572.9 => 0.008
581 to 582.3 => -0.072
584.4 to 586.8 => -0.097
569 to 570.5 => -0.061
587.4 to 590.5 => -0.054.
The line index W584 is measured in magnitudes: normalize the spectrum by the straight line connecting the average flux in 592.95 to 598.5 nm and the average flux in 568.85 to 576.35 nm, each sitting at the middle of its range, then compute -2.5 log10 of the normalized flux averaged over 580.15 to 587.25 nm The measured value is -0.058 mag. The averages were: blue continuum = 4.33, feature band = 4.79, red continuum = 4.76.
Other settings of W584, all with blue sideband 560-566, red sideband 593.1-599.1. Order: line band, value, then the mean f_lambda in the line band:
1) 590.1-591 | -0.049 mag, 4.85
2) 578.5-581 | -0.044 mag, 4.65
